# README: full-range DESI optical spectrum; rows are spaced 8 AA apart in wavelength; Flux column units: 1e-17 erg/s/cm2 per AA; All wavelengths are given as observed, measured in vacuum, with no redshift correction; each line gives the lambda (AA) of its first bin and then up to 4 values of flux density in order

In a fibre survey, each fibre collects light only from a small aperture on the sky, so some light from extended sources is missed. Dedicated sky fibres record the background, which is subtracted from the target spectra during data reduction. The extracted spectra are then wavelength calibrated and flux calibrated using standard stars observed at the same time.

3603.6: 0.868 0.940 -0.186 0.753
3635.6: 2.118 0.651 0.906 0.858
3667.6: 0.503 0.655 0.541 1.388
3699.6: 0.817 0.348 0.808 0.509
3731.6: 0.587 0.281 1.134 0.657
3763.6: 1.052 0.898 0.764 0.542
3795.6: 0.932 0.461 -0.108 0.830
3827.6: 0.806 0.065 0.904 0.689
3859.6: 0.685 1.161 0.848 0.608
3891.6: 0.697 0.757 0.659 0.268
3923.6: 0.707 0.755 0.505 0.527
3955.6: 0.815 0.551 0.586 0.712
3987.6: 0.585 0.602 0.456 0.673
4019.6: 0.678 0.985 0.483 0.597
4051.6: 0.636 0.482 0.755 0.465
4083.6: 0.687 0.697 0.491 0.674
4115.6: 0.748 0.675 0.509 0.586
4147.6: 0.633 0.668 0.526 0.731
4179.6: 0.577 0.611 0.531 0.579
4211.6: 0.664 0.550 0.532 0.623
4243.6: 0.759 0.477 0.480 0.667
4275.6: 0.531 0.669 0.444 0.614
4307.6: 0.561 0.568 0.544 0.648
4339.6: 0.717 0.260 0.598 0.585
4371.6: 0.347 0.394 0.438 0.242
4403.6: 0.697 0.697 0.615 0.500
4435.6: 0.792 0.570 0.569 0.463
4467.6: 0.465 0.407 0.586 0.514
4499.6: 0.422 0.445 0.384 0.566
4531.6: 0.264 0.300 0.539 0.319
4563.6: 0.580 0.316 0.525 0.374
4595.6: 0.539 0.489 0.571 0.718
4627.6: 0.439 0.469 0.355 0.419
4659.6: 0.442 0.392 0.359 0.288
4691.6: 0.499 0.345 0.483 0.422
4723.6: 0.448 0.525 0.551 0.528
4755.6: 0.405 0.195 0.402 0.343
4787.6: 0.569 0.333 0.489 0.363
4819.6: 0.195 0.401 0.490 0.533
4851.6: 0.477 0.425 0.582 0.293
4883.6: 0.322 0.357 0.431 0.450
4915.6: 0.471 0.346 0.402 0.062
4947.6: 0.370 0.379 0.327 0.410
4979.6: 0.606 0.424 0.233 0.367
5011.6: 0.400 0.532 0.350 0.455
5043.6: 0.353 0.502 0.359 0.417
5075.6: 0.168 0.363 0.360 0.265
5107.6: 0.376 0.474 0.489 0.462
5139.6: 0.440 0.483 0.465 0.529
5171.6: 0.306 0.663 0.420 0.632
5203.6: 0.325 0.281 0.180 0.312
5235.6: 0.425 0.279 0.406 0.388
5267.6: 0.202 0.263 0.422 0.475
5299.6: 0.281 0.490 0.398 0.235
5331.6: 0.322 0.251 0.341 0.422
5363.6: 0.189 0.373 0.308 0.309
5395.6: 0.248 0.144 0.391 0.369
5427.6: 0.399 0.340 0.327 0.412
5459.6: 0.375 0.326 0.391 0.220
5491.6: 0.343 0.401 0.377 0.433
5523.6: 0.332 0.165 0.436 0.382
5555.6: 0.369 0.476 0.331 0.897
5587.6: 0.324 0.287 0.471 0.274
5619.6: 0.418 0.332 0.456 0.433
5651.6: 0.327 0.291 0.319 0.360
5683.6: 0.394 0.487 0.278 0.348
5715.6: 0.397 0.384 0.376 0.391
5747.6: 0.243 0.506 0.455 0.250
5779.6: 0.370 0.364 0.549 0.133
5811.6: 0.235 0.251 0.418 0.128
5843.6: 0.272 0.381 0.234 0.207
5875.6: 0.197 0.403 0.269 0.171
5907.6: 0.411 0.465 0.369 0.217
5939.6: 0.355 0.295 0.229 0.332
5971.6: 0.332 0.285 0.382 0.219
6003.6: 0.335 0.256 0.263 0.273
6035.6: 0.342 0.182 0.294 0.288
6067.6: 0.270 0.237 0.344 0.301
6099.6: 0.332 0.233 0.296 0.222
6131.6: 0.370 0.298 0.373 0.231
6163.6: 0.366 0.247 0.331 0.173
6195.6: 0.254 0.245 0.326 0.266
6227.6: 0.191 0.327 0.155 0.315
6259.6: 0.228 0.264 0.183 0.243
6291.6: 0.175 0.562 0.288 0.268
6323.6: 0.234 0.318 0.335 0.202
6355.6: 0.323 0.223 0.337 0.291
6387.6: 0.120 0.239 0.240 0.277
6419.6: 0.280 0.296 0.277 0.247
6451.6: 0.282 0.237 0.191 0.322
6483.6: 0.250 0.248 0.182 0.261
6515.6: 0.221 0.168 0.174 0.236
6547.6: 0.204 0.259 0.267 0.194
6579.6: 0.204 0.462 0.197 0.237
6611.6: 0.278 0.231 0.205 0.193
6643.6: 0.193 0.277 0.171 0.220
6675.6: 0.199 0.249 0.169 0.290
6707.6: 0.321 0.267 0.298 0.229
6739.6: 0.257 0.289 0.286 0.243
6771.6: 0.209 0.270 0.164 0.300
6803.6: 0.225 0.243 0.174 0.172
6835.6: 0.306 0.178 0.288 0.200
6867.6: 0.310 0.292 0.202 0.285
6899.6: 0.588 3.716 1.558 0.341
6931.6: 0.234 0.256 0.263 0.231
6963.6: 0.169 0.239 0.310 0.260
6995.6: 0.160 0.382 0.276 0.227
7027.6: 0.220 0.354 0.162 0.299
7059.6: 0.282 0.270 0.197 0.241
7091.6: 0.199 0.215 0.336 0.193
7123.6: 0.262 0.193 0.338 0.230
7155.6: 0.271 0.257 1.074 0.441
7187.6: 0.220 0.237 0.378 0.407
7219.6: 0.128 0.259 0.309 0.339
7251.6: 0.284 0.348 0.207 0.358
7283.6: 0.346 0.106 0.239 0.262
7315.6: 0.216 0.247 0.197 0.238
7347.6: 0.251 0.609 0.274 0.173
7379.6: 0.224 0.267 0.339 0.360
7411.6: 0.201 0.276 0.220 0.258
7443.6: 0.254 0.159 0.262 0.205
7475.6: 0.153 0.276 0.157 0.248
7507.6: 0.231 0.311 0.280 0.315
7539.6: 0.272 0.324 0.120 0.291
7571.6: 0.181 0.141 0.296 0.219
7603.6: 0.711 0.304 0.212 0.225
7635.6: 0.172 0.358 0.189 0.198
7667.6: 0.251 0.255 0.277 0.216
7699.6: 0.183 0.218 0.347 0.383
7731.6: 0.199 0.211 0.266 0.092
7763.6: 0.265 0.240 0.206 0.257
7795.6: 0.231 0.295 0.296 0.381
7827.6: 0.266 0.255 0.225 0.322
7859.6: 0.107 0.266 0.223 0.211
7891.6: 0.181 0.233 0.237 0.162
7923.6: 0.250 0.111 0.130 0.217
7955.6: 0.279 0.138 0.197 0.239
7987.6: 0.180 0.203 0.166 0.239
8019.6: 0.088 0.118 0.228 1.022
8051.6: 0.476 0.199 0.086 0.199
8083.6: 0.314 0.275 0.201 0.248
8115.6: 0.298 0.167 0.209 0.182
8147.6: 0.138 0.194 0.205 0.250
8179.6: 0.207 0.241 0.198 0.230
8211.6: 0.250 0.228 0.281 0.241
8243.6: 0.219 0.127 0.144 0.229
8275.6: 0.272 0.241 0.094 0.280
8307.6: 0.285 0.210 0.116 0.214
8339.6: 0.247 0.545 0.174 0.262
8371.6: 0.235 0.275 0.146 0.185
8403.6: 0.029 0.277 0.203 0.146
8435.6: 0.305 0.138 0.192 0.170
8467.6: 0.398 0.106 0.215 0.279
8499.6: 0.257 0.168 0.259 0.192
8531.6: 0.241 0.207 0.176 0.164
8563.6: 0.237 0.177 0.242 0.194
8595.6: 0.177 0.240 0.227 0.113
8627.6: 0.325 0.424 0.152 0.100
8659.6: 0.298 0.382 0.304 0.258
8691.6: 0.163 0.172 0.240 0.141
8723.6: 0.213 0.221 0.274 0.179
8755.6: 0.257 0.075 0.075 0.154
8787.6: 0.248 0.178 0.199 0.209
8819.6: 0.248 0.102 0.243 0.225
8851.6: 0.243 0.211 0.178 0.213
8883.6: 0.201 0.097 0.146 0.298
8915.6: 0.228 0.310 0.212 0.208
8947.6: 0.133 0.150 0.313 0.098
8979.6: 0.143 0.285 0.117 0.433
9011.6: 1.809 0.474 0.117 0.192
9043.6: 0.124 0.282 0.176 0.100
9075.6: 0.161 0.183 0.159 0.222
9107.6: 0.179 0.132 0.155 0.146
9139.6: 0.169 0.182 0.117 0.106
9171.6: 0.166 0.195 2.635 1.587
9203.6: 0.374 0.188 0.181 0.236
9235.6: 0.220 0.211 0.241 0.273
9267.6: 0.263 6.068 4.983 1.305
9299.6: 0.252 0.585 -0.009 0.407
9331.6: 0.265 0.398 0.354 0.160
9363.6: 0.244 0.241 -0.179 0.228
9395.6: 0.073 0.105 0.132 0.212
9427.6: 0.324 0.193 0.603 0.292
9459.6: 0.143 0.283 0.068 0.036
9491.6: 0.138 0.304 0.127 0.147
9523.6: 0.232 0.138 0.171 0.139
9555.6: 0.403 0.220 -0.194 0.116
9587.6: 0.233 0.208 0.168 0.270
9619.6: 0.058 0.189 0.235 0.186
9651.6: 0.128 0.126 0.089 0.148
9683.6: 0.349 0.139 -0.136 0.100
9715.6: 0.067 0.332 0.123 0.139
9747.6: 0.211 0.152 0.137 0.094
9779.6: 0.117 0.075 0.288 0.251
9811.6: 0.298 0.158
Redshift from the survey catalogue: 0.85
